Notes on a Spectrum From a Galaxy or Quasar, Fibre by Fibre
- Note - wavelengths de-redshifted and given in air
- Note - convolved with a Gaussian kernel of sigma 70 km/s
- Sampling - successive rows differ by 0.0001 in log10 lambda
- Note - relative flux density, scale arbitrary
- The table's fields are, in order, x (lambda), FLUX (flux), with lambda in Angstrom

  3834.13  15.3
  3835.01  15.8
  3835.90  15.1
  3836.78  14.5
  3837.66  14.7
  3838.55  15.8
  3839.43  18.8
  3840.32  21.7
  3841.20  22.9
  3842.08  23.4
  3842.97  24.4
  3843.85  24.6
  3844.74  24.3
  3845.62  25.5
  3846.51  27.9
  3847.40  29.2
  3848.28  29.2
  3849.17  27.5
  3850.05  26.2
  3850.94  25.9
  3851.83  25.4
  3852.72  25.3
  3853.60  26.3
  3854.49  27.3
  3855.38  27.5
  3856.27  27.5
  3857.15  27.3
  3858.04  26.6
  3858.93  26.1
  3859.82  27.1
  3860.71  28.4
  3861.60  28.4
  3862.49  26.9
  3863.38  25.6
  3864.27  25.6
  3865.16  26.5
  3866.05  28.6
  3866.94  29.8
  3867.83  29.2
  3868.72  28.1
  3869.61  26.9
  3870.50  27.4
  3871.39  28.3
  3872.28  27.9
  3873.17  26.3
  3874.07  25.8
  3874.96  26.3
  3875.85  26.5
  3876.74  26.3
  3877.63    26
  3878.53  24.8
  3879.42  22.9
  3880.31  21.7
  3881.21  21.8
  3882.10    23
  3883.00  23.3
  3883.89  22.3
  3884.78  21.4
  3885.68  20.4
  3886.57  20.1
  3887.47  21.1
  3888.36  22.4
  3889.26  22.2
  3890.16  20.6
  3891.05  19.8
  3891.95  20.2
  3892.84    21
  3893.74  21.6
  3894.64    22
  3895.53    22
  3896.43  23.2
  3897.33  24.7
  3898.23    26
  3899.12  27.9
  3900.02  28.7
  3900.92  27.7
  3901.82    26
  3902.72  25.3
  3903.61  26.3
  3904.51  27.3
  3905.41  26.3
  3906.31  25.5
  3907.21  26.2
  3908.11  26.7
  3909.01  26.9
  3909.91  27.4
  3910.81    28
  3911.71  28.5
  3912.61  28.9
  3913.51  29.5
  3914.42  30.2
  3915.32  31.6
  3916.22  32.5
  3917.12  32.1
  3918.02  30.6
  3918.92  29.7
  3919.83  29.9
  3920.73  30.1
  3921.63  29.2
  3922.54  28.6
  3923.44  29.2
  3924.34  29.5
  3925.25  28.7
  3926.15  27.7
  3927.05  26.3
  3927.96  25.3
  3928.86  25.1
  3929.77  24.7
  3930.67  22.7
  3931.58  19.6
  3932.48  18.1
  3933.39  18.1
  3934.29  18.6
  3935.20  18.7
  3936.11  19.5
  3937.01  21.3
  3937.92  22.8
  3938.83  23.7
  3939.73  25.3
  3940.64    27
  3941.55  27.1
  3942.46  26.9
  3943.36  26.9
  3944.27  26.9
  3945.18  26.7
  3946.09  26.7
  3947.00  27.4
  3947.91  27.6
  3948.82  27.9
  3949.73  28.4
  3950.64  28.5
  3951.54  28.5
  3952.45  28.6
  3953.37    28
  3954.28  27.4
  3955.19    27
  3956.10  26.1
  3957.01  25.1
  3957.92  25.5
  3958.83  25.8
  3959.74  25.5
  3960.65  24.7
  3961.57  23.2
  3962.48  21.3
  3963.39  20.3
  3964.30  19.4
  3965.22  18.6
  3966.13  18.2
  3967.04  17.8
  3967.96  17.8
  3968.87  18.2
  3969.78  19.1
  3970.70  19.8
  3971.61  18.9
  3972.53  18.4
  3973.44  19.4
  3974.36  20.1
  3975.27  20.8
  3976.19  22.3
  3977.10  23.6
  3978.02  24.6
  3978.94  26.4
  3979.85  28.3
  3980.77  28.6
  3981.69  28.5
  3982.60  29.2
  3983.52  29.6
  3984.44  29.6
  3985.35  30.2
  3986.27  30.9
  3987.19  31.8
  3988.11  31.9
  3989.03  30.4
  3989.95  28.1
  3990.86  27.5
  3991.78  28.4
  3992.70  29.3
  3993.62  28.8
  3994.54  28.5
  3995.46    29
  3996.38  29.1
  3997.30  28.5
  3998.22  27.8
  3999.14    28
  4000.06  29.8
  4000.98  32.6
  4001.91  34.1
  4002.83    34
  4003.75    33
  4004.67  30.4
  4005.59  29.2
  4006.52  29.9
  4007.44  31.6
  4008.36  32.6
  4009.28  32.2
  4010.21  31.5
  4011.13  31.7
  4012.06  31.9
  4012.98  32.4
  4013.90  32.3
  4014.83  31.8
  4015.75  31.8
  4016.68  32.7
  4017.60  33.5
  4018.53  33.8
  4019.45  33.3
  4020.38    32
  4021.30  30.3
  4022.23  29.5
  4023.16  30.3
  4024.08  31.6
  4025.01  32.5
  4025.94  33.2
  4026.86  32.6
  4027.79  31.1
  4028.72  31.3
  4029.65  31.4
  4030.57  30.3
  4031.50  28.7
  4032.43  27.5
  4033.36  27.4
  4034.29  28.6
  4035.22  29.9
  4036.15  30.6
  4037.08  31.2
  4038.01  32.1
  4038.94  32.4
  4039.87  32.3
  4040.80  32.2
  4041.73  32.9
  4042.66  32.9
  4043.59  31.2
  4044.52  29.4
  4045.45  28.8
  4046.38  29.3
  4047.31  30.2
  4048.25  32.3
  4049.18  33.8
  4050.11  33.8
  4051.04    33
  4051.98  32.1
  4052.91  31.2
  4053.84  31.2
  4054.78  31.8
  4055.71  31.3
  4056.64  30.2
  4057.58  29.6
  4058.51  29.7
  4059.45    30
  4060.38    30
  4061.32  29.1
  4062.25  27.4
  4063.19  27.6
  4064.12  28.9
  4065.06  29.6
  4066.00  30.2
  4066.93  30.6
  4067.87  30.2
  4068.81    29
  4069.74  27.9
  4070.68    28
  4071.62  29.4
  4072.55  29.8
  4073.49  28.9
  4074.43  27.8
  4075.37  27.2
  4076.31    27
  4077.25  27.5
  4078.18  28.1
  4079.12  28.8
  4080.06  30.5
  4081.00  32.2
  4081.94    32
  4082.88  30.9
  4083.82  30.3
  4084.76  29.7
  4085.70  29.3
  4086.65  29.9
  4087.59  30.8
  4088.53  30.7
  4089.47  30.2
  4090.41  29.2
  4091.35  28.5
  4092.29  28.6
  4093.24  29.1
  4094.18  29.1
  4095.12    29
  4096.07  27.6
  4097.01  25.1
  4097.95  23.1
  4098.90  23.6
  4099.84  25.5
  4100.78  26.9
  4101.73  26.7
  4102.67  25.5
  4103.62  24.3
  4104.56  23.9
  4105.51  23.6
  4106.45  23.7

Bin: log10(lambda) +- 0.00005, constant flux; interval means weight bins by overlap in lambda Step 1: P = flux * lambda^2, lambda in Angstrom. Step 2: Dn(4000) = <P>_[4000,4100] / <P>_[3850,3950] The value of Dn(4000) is 1.3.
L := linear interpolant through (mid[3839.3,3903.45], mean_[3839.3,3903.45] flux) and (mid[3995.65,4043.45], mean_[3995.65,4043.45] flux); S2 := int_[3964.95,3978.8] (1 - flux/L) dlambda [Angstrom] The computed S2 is 4.4 Angstrom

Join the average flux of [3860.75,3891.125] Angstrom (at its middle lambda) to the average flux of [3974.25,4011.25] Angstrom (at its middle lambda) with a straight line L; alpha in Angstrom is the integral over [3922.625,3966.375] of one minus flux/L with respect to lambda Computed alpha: 4.2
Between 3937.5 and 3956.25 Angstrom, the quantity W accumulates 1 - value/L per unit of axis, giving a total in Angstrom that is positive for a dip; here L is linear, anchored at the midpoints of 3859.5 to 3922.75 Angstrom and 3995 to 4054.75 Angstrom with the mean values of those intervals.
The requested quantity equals 0.84 Angstrom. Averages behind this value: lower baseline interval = 26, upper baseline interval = 31.2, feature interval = 26.9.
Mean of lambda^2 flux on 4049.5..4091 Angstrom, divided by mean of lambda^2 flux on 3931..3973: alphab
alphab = 1.35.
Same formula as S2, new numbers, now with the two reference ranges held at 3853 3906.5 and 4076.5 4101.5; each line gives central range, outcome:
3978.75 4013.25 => -3.88 Angstrom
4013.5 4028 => -2.38 Angstrom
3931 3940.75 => 1.92 Angstrom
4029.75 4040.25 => -0.89 Angstrom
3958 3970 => 2.54 Angstrom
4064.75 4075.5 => -0.29 Angstrom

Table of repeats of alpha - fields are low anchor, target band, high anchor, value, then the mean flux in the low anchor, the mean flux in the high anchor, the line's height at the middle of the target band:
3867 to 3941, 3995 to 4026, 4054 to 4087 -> -3.8 Angstrom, 25.3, 29.4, 28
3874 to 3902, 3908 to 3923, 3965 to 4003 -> -3.3 Angstrom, 23.4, 26.1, 24.2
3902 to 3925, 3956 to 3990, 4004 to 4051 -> 6.7 Angstrom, 28.6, 31.3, 30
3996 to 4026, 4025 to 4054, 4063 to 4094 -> -0.5 Angstrom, 31.5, 29.4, 30.6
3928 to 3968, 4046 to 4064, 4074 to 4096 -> -1.6 Angstrom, 24.1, 29.4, 28.2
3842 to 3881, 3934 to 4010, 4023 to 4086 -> 6.7 Angstrom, 26.6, 30.3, 28.7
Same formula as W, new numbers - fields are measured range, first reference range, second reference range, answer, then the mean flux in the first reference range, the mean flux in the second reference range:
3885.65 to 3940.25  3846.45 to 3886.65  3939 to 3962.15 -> 2.35 Angstrom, 26.1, 26.7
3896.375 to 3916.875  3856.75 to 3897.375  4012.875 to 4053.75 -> -1.30 Angstrom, 24.6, 31.4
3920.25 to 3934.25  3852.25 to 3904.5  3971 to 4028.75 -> 0.79 Angstrom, 25.1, 29.4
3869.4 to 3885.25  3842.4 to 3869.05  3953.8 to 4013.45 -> 1.16 Angstrom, 26.9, 26.7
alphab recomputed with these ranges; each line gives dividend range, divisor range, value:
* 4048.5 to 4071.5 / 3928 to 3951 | 1.32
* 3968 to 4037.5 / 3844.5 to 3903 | 1.23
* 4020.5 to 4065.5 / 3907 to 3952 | 1.22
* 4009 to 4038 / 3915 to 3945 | 1.27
